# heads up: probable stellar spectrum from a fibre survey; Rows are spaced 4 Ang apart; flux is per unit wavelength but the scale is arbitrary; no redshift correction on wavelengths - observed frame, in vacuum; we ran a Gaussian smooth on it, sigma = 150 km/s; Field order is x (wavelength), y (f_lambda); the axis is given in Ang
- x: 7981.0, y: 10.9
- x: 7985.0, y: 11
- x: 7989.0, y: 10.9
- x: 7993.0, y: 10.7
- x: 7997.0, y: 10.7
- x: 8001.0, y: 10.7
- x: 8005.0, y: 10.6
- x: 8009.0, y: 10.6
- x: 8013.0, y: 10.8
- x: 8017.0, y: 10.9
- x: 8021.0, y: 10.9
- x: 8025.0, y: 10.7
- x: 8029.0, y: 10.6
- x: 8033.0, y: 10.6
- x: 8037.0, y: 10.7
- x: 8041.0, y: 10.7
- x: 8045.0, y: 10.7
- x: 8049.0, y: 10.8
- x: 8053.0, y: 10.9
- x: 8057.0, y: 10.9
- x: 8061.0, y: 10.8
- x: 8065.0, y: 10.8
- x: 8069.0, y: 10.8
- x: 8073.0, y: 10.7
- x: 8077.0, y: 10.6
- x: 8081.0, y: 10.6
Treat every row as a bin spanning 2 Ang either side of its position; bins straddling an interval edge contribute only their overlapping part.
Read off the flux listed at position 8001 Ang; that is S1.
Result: 10.7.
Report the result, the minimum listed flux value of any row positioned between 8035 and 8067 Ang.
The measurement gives 10.7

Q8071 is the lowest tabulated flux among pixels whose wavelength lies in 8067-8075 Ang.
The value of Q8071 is 10.7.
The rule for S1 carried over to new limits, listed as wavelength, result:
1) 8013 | 10.8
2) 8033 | 10.6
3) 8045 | 10.7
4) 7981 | 10.9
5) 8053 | 10.9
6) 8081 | 10.6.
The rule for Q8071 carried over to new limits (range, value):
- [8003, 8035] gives 10.6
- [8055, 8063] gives 10.8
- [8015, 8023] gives 10.9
